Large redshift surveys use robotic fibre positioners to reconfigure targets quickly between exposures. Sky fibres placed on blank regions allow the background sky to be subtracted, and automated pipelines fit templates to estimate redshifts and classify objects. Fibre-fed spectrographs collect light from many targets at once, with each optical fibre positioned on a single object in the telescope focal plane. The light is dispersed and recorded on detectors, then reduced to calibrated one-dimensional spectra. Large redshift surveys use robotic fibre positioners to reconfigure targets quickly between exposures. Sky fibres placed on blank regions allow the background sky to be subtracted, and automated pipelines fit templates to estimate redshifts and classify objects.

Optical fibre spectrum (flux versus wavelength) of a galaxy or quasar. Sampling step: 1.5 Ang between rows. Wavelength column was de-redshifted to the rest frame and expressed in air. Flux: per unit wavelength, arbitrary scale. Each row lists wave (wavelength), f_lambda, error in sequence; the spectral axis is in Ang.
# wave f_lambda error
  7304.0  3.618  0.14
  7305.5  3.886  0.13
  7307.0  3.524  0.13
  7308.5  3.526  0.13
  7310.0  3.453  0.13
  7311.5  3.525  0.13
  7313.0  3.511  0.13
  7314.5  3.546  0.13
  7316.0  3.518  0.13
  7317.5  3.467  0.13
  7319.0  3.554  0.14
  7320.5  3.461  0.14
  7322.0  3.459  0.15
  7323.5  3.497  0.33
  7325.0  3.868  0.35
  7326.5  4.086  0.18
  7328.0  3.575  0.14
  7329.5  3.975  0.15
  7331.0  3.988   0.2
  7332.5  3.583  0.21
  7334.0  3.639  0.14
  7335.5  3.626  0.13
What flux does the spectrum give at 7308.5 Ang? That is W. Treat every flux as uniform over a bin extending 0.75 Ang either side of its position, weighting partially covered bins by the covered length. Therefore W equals 3.526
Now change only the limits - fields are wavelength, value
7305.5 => 3.886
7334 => 3.639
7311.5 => 3.525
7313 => 3.511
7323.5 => 3.497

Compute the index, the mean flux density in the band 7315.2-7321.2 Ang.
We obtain 3.5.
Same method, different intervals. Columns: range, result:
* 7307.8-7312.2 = 3.5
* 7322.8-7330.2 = 3.8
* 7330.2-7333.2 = 3.79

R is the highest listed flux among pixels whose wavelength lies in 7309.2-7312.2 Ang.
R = 3.525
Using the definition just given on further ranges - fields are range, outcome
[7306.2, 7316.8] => 3.546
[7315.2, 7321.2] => 3.554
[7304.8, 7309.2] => 3.886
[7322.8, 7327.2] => 4.086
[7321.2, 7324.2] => 3.497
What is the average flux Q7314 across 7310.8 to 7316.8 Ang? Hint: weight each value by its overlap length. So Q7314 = 3.52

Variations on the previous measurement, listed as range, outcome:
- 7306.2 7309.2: 3.53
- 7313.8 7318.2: 3.51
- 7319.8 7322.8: 3.46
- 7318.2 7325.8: 3.57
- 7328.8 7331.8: 3.97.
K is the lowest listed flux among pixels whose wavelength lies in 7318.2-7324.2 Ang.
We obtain 3.459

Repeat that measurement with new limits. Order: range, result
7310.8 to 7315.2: 3.511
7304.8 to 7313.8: 3.453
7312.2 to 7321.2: 3.461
